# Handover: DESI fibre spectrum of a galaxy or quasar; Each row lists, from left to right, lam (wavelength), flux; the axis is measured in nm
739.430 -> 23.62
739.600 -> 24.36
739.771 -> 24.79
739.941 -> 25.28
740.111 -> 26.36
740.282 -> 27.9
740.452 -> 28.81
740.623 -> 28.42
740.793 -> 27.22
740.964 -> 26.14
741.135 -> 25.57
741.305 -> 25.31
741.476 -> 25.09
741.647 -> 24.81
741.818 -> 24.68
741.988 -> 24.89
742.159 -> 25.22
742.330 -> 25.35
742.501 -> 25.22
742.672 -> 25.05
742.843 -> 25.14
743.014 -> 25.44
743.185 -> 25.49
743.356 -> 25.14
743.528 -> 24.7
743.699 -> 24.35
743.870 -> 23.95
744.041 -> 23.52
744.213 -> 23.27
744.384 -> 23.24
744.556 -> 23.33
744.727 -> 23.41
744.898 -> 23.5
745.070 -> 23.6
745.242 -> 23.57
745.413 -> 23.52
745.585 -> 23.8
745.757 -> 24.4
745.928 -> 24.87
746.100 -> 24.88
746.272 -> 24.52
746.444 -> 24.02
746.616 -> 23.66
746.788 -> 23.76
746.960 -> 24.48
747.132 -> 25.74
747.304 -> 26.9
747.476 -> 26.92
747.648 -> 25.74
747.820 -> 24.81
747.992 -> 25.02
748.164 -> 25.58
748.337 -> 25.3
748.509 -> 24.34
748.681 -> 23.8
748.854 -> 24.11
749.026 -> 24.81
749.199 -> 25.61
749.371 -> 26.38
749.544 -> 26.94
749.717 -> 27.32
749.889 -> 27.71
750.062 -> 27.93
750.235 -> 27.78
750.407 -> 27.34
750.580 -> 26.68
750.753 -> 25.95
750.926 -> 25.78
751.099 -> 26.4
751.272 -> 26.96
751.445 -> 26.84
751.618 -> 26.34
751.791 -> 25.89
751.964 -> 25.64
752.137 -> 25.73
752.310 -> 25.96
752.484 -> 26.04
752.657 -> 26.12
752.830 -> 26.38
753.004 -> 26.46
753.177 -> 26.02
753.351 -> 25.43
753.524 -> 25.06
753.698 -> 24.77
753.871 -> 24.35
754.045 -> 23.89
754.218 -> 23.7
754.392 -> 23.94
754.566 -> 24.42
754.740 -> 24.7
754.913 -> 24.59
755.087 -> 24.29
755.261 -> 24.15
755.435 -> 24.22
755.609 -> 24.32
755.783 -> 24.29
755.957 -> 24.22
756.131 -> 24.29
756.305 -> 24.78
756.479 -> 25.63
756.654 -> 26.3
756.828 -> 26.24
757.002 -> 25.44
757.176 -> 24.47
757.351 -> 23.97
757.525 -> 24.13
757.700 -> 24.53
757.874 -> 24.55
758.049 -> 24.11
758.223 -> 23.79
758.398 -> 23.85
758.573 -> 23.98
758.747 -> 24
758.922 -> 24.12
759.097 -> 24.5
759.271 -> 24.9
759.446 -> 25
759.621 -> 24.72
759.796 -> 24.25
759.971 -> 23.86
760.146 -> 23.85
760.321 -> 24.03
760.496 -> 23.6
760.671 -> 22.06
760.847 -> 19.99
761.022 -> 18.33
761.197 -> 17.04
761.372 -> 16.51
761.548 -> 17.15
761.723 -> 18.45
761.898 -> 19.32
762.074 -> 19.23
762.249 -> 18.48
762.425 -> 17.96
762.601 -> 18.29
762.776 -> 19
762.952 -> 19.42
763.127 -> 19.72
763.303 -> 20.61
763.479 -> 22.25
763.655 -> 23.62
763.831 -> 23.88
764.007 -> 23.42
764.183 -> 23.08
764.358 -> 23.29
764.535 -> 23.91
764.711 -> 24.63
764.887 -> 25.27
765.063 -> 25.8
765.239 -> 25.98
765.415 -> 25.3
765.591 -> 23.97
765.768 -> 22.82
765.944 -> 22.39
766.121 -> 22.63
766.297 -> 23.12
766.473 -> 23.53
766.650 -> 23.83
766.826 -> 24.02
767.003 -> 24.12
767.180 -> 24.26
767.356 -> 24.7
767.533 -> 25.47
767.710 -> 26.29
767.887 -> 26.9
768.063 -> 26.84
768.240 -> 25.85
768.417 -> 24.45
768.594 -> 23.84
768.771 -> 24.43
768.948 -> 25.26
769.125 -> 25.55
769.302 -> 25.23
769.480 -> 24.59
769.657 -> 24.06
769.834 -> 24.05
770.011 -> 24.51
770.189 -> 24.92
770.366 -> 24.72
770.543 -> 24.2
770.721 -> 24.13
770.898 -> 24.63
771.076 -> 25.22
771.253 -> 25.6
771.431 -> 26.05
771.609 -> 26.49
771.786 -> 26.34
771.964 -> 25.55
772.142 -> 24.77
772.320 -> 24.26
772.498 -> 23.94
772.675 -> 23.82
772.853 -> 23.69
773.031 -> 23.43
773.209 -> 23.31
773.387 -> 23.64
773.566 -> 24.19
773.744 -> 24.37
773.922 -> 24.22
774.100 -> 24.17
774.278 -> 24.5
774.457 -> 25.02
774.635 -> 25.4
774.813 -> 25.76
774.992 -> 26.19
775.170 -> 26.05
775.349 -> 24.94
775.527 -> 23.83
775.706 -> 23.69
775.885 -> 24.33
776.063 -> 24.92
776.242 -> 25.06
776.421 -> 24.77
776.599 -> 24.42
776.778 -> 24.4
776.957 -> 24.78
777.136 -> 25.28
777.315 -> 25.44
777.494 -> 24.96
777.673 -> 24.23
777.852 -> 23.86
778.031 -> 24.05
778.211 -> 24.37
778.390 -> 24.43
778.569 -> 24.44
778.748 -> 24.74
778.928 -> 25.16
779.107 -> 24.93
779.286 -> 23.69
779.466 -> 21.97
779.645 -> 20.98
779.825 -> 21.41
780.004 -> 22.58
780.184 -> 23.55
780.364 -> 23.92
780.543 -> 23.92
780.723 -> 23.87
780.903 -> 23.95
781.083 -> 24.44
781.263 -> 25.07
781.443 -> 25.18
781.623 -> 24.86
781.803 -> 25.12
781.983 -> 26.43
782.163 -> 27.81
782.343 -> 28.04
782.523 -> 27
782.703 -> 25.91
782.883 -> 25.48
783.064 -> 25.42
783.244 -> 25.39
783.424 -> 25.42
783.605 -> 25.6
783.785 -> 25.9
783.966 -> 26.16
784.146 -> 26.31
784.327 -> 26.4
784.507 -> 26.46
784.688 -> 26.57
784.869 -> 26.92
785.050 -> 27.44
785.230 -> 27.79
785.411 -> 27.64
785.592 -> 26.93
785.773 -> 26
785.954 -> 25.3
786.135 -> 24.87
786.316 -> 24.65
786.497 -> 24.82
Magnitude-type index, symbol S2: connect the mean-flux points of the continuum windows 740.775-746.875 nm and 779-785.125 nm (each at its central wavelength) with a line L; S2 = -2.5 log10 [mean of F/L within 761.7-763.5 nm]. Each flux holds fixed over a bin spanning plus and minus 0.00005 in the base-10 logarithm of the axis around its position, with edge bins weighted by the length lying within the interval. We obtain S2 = 0.27 mag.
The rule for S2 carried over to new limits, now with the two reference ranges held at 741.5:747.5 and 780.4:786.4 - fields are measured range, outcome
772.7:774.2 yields 0.07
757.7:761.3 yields 0.08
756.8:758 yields 0.01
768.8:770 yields 0.03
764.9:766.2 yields 0.05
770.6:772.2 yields 0.00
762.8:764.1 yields 0.16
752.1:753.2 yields -0.06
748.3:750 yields -0.04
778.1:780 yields 0.09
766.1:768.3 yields 0.02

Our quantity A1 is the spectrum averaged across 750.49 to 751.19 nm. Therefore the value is 26.2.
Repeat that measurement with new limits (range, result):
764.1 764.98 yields 24.1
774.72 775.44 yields 25.7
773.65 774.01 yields 24.3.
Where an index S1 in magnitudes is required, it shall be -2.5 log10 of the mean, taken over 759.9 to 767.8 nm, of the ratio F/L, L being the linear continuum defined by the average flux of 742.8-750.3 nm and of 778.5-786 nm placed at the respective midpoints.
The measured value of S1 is 0.13 mag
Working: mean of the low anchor 24.9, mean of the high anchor 25.3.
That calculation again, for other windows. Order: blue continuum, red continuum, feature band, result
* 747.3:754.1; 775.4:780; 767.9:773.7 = -0.007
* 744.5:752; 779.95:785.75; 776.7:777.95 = 0.043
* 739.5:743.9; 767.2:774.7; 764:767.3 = 0.043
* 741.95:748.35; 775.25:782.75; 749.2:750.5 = -0.111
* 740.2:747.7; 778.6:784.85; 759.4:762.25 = 0.191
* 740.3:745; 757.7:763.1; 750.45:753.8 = -0.123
